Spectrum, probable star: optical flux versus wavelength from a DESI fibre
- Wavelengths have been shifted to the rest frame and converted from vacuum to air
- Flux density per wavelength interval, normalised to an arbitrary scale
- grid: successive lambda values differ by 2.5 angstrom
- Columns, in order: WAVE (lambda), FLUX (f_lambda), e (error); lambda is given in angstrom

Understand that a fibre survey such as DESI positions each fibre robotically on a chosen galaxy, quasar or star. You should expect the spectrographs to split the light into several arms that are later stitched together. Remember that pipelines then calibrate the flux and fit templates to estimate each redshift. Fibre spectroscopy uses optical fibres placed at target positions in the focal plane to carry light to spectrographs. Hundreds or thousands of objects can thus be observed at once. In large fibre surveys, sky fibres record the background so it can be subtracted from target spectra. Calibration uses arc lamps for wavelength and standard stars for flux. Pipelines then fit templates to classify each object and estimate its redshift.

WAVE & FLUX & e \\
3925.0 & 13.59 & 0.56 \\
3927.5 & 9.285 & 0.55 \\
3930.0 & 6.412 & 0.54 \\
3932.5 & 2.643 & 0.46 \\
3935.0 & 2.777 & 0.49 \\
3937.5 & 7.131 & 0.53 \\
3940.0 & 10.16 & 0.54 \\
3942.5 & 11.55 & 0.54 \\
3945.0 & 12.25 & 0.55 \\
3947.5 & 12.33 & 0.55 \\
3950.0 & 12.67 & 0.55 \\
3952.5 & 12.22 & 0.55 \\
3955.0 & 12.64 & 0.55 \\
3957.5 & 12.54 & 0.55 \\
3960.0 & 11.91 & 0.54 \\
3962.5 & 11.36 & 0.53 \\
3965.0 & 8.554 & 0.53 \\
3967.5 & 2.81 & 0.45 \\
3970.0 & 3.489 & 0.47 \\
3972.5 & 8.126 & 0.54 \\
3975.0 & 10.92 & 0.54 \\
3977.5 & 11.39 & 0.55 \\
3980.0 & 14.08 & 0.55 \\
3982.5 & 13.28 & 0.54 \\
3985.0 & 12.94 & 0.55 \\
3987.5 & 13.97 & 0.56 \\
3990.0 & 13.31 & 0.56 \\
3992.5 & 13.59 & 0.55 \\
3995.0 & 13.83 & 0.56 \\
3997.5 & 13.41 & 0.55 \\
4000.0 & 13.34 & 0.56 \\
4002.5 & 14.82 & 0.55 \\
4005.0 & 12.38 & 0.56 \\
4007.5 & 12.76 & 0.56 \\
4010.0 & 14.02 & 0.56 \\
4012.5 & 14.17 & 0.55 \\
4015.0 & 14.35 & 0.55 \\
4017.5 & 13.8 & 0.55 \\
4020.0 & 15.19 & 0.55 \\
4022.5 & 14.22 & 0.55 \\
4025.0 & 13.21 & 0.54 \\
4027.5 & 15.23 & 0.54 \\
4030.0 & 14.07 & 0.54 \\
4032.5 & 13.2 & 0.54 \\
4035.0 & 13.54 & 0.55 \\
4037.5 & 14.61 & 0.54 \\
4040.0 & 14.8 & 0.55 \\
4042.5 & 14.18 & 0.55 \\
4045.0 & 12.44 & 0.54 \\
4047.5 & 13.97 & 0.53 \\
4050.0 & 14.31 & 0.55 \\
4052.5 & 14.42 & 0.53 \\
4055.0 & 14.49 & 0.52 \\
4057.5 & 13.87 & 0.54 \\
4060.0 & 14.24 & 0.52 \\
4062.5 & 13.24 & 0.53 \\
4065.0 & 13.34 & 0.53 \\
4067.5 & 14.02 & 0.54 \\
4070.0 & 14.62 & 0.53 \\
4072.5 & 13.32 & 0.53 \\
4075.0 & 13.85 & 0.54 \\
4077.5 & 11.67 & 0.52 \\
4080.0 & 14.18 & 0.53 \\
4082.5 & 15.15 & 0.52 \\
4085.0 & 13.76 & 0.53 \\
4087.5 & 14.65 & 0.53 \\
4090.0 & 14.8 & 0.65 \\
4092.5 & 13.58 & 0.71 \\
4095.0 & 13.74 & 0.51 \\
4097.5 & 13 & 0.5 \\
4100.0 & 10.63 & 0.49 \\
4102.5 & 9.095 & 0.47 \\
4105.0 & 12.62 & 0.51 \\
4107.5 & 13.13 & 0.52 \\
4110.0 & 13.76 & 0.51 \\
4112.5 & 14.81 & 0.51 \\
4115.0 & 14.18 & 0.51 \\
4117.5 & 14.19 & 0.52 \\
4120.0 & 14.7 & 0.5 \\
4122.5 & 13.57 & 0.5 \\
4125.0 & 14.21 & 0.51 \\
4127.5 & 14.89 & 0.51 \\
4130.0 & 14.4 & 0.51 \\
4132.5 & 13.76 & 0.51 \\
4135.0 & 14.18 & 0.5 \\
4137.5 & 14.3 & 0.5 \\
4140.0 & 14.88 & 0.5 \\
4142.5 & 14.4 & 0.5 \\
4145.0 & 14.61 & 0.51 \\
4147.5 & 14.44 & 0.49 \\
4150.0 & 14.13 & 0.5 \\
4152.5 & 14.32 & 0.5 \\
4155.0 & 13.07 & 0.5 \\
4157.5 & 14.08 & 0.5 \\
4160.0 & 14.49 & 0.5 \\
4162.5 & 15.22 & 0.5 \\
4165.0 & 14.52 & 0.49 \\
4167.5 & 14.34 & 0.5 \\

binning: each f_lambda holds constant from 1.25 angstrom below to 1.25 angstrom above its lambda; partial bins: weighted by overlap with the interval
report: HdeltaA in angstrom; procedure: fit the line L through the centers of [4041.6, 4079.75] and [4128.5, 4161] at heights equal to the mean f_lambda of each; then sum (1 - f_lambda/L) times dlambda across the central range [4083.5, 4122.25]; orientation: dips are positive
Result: 1.7 angstrom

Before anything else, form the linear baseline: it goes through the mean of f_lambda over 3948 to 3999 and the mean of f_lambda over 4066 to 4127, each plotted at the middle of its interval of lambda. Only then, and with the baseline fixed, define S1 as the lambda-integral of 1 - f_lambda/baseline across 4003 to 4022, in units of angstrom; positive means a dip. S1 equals -2.8 angstrom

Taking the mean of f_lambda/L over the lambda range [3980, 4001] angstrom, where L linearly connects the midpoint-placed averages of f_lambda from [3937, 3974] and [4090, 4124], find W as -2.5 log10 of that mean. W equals -0.24 mag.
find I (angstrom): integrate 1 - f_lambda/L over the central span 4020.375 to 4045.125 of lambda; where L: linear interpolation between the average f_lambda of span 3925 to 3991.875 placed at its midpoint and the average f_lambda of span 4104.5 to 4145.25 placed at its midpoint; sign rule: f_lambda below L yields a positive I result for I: -4.4 angstrom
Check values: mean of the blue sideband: 10.1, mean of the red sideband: 14.2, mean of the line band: 14.1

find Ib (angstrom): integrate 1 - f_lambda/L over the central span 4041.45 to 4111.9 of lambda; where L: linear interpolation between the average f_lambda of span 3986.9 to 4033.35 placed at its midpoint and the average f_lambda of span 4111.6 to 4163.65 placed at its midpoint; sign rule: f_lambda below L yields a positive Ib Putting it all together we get 2.87 angstrom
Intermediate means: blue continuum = 13.8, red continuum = 14.3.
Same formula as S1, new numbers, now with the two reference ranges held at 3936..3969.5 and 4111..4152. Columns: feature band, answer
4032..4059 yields -3.4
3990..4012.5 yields -4.1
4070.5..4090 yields -1.0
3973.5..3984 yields -1.3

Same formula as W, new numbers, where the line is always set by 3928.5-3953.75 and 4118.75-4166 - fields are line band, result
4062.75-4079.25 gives -0.09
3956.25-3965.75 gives -0.18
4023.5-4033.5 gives -0.23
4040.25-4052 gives -0.18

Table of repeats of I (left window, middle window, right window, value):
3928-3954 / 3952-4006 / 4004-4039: -0.90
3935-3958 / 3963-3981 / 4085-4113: 4.49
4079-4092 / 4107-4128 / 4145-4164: 0.30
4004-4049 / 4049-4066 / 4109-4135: 0.03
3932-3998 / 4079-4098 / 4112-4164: -1.27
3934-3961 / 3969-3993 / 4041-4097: 0.34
